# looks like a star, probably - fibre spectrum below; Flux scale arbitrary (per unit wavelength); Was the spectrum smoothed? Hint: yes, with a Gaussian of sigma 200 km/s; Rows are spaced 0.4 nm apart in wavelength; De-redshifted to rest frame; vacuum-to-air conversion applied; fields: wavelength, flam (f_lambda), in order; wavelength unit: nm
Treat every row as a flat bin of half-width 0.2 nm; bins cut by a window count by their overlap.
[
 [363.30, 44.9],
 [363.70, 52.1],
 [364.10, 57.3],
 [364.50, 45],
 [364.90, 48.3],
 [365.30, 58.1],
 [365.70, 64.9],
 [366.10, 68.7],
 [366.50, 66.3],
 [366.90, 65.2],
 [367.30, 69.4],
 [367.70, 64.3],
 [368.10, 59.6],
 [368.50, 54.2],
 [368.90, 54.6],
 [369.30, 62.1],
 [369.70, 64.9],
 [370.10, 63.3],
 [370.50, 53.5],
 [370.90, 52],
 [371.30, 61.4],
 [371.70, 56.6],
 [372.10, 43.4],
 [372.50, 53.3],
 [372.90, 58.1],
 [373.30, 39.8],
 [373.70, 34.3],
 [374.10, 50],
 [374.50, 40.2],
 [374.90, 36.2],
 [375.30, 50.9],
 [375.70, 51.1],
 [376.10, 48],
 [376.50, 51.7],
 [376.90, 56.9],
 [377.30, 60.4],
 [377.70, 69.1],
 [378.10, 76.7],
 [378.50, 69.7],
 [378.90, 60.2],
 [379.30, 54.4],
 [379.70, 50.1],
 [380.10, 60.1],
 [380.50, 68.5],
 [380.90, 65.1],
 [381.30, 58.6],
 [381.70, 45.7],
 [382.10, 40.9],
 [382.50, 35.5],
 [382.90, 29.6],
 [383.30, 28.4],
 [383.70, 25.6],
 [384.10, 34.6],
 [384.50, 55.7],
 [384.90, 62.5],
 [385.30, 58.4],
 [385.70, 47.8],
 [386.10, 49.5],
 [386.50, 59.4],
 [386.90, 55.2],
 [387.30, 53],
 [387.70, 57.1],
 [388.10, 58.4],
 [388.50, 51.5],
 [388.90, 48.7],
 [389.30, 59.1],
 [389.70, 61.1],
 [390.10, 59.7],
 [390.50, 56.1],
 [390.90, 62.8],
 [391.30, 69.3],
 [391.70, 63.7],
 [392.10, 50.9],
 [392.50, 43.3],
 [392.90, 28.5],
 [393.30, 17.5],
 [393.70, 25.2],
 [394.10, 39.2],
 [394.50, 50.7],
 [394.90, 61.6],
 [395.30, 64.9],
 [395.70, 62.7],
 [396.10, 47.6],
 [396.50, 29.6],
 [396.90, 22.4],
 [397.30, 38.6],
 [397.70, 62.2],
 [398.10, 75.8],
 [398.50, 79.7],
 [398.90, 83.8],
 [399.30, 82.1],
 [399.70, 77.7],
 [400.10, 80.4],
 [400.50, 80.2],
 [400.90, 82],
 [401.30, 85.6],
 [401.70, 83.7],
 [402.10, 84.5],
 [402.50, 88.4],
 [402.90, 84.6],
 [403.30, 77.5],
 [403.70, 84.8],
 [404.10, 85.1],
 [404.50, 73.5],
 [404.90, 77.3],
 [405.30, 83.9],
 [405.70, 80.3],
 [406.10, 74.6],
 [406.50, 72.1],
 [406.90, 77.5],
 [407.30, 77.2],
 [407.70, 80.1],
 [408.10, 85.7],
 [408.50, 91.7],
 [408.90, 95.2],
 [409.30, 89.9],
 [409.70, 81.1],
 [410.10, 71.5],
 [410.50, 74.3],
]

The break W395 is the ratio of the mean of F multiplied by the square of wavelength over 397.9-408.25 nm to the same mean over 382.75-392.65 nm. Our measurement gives 1.67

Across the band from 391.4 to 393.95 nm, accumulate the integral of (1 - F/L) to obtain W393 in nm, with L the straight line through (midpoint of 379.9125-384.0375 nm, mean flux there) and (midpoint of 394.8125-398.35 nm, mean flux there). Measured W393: 0.54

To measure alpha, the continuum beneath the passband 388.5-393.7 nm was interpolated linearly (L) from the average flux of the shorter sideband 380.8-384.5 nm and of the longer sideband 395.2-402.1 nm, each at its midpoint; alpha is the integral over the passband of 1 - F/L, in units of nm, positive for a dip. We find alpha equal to 0.34 nm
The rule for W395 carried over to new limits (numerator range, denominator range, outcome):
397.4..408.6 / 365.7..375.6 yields 1.72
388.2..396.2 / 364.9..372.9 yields 0.98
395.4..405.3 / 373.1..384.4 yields 1.63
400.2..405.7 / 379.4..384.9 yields 1.96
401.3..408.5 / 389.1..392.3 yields 1.44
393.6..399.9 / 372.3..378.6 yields 1.21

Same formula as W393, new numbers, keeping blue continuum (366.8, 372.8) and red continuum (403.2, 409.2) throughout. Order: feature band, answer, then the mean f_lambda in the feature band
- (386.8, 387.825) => 0.21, 54.9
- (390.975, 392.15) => 0.15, 62.8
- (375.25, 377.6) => 0.32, 54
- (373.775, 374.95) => 0.37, 42.1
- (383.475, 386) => 0.76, 47.3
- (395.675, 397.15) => 0.73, 37.9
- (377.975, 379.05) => -0.08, 68.7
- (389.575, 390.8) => 0.21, 59.1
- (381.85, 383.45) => 0.78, 34.1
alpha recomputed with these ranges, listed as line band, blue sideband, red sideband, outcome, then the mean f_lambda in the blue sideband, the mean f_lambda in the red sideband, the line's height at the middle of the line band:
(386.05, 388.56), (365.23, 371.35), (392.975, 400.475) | 0.10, 61.5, 55.8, 57.7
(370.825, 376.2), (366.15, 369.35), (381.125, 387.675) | 0.82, 62.3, 46.5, 56.8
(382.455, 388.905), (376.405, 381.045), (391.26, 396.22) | 0.82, 62.1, 47.4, 55.3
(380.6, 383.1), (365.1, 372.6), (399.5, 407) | 0.77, 59.9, 80.8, 67.8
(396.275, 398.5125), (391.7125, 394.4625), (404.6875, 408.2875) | 0.10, 37.1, 78.7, 50.5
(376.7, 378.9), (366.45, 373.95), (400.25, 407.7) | -0.14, 56.4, 80.7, 61.9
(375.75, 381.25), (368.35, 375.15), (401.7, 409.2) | -0.26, 51.6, 82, 57.7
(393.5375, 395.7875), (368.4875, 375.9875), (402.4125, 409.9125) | 0.67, 51.5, 82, 71.7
